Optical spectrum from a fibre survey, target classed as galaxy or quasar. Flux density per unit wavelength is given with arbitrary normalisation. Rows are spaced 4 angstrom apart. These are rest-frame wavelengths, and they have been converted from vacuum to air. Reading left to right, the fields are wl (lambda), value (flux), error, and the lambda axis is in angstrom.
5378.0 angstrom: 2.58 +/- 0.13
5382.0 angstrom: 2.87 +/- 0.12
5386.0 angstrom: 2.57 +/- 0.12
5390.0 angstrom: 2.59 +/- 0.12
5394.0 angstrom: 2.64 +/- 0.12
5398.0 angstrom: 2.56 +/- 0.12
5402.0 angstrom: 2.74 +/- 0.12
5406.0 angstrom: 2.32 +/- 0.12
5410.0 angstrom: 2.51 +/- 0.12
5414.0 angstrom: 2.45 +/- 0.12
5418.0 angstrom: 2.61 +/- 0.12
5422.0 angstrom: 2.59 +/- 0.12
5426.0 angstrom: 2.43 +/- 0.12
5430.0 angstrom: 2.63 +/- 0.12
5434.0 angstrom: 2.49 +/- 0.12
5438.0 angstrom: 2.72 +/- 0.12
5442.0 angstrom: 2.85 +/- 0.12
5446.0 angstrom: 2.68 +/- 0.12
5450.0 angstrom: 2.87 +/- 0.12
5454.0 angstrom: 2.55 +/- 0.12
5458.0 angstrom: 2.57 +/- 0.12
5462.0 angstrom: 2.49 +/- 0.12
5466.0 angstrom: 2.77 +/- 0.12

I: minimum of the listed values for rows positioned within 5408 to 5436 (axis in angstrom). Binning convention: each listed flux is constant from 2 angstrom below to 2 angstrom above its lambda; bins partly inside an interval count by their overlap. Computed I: 2.43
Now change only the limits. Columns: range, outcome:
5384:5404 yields 2.56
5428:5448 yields 2.49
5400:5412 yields 2.32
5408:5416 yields 2.45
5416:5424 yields 2.59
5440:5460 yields 2.55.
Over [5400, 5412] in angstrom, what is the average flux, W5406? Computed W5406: 2.52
